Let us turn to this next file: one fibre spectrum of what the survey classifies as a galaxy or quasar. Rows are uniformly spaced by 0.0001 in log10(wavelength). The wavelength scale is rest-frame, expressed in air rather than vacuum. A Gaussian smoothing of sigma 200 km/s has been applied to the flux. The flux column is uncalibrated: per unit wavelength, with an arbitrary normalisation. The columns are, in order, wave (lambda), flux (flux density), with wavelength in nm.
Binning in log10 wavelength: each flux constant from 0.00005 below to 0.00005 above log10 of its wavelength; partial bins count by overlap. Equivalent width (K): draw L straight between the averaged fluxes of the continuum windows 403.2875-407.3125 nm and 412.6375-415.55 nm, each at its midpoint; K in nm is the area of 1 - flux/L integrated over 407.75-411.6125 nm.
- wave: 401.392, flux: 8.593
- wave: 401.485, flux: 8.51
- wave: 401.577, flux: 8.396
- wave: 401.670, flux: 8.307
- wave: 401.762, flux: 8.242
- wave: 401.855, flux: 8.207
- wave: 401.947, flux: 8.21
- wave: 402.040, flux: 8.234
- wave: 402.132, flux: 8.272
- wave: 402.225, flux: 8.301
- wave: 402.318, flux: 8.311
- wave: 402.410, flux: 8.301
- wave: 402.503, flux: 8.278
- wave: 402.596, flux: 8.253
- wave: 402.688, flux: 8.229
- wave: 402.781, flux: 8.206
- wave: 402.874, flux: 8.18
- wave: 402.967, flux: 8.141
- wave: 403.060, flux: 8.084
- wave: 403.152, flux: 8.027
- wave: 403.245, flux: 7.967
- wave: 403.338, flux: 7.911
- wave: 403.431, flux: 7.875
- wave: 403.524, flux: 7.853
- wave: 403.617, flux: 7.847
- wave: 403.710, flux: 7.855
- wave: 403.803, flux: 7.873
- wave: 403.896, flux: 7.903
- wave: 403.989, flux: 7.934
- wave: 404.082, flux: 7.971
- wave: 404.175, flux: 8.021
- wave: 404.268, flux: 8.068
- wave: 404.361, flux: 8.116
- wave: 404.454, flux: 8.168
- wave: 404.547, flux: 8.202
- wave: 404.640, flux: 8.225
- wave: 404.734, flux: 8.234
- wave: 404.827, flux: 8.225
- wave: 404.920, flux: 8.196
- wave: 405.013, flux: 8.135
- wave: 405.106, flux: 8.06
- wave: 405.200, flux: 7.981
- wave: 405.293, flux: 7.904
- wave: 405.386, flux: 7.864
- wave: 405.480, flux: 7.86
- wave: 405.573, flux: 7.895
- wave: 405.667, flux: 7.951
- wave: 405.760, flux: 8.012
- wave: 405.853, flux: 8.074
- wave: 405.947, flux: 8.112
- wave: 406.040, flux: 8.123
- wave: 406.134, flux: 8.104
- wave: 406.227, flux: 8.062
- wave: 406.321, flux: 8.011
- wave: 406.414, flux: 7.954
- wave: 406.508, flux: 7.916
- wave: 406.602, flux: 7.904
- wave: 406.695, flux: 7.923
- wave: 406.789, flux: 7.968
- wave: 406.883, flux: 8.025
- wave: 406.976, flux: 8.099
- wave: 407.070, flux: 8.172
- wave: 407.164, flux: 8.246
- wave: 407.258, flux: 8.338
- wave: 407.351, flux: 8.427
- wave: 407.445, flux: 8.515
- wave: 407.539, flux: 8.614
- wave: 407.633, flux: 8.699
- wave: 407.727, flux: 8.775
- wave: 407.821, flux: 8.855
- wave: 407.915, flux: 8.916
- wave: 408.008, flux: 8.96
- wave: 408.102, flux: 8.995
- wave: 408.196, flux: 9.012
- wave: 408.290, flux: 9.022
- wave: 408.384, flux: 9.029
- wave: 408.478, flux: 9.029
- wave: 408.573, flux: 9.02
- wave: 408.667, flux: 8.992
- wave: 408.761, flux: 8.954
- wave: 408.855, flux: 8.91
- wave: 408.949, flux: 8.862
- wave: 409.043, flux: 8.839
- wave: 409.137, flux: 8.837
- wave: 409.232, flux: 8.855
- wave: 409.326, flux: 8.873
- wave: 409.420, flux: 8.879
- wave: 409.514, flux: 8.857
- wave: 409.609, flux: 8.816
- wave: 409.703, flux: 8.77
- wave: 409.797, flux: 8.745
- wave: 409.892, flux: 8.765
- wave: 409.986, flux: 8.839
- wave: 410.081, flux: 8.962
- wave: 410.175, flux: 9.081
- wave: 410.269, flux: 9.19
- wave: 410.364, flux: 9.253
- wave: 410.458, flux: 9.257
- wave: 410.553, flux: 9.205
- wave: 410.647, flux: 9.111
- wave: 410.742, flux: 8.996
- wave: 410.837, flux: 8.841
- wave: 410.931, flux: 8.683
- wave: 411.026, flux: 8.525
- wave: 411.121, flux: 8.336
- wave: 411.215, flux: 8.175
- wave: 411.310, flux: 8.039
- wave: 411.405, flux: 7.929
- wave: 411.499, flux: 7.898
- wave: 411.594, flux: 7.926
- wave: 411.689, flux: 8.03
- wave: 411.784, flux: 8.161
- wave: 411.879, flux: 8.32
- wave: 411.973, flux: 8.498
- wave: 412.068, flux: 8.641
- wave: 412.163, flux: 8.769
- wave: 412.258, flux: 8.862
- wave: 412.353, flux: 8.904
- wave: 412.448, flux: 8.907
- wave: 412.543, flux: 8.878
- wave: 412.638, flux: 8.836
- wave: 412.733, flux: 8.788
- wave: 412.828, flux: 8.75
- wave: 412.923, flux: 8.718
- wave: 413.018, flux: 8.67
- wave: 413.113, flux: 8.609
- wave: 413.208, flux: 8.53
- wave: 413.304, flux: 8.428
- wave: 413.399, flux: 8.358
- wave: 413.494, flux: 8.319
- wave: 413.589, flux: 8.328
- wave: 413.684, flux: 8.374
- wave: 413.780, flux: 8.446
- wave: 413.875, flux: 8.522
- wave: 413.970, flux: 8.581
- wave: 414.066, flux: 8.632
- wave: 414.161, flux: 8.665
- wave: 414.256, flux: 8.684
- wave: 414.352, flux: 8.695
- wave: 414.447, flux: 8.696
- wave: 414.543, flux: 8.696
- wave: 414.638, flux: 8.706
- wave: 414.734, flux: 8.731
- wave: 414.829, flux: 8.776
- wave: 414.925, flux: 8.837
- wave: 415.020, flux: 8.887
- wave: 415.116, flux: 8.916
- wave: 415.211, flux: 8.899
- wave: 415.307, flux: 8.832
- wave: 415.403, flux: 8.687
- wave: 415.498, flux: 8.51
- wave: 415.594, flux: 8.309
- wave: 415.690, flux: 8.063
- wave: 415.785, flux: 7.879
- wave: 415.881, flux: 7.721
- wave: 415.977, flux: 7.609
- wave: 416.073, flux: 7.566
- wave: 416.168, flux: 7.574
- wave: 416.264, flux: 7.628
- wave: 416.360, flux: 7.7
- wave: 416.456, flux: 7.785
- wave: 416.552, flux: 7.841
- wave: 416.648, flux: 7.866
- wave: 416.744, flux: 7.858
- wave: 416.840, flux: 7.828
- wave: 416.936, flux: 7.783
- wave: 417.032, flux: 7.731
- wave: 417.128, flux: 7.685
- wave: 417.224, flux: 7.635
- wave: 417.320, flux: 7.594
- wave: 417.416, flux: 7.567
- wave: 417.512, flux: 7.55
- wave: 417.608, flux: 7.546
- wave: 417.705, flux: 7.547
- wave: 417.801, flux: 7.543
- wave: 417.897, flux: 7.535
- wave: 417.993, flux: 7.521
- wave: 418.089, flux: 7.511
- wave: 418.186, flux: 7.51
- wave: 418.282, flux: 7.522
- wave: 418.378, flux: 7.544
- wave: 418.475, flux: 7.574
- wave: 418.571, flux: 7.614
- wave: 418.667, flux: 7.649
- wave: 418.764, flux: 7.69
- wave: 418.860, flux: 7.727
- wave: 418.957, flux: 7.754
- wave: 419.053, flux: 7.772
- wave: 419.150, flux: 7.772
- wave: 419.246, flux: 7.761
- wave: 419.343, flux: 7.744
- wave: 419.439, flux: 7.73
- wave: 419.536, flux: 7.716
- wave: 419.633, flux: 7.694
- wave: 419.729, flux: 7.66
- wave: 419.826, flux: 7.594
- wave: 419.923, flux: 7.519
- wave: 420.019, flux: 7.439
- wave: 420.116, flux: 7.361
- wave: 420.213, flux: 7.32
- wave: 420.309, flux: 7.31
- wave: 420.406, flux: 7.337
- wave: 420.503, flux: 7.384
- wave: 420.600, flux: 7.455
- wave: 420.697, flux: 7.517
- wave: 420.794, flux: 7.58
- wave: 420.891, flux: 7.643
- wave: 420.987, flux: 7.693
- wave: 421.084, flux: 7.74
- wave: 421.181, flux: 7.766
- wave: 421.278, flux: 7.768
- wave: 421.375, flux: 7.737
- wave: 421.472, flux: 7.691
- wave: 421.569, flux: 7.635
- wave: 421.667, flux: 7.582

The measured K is -0.22 nm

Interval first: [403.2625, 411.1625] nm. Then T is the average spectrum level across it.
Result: 8.44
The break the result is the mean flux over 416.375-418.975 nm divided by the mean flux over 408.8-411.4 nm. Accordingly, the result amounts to 0.87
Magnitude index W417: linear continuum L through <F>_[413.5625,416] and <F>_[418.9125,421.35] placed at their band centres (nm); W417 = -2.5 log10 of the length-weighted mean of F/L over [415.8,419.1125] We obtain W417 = 0.06 mag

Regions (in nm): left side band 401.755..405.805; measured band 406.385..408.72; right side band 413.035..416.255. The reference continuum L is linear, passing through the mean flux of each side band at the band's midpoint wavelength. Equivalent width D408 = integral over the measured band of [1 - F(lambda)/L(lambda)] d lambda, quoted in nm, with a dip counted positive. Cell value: -0.10 nm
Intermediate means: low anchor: 8.08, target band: 8.54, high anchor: 8.45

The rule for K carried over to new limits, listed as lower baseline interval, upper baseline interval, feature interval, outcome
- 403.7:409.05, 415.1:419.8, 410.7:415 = -0.29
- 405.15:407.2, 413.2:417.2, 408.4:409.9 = -0.15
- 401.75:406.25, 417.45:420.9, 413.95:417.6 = -0.23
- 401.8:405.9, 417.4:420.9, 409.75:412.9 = -0.34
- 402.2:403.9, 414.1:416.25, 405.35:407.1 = 0.04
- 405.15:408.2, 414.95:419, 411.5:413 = -0.10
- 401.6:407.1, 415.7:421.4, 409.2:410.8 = -0.22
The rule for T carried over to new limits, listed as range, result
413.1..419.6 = 8.04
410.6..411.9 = 8.35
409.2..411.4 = 8.81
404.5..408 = 8.19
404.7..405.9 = 8.03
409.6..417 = 8.49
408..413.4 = 8.74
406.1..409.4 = 8.57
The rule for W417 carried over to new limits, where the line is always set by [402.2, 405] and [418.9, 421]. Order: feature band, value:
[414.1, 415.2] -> -0.13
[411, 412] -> -0.04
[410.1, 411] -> -0.15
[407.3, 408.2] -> -0.11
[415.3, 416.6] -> -0.03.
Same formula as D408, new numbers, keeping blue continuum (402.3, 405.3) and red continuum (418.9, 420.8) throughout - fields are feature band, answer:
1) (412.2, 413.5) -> -0.151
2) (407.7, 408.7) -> -0.130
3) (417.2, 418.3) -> 0.013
